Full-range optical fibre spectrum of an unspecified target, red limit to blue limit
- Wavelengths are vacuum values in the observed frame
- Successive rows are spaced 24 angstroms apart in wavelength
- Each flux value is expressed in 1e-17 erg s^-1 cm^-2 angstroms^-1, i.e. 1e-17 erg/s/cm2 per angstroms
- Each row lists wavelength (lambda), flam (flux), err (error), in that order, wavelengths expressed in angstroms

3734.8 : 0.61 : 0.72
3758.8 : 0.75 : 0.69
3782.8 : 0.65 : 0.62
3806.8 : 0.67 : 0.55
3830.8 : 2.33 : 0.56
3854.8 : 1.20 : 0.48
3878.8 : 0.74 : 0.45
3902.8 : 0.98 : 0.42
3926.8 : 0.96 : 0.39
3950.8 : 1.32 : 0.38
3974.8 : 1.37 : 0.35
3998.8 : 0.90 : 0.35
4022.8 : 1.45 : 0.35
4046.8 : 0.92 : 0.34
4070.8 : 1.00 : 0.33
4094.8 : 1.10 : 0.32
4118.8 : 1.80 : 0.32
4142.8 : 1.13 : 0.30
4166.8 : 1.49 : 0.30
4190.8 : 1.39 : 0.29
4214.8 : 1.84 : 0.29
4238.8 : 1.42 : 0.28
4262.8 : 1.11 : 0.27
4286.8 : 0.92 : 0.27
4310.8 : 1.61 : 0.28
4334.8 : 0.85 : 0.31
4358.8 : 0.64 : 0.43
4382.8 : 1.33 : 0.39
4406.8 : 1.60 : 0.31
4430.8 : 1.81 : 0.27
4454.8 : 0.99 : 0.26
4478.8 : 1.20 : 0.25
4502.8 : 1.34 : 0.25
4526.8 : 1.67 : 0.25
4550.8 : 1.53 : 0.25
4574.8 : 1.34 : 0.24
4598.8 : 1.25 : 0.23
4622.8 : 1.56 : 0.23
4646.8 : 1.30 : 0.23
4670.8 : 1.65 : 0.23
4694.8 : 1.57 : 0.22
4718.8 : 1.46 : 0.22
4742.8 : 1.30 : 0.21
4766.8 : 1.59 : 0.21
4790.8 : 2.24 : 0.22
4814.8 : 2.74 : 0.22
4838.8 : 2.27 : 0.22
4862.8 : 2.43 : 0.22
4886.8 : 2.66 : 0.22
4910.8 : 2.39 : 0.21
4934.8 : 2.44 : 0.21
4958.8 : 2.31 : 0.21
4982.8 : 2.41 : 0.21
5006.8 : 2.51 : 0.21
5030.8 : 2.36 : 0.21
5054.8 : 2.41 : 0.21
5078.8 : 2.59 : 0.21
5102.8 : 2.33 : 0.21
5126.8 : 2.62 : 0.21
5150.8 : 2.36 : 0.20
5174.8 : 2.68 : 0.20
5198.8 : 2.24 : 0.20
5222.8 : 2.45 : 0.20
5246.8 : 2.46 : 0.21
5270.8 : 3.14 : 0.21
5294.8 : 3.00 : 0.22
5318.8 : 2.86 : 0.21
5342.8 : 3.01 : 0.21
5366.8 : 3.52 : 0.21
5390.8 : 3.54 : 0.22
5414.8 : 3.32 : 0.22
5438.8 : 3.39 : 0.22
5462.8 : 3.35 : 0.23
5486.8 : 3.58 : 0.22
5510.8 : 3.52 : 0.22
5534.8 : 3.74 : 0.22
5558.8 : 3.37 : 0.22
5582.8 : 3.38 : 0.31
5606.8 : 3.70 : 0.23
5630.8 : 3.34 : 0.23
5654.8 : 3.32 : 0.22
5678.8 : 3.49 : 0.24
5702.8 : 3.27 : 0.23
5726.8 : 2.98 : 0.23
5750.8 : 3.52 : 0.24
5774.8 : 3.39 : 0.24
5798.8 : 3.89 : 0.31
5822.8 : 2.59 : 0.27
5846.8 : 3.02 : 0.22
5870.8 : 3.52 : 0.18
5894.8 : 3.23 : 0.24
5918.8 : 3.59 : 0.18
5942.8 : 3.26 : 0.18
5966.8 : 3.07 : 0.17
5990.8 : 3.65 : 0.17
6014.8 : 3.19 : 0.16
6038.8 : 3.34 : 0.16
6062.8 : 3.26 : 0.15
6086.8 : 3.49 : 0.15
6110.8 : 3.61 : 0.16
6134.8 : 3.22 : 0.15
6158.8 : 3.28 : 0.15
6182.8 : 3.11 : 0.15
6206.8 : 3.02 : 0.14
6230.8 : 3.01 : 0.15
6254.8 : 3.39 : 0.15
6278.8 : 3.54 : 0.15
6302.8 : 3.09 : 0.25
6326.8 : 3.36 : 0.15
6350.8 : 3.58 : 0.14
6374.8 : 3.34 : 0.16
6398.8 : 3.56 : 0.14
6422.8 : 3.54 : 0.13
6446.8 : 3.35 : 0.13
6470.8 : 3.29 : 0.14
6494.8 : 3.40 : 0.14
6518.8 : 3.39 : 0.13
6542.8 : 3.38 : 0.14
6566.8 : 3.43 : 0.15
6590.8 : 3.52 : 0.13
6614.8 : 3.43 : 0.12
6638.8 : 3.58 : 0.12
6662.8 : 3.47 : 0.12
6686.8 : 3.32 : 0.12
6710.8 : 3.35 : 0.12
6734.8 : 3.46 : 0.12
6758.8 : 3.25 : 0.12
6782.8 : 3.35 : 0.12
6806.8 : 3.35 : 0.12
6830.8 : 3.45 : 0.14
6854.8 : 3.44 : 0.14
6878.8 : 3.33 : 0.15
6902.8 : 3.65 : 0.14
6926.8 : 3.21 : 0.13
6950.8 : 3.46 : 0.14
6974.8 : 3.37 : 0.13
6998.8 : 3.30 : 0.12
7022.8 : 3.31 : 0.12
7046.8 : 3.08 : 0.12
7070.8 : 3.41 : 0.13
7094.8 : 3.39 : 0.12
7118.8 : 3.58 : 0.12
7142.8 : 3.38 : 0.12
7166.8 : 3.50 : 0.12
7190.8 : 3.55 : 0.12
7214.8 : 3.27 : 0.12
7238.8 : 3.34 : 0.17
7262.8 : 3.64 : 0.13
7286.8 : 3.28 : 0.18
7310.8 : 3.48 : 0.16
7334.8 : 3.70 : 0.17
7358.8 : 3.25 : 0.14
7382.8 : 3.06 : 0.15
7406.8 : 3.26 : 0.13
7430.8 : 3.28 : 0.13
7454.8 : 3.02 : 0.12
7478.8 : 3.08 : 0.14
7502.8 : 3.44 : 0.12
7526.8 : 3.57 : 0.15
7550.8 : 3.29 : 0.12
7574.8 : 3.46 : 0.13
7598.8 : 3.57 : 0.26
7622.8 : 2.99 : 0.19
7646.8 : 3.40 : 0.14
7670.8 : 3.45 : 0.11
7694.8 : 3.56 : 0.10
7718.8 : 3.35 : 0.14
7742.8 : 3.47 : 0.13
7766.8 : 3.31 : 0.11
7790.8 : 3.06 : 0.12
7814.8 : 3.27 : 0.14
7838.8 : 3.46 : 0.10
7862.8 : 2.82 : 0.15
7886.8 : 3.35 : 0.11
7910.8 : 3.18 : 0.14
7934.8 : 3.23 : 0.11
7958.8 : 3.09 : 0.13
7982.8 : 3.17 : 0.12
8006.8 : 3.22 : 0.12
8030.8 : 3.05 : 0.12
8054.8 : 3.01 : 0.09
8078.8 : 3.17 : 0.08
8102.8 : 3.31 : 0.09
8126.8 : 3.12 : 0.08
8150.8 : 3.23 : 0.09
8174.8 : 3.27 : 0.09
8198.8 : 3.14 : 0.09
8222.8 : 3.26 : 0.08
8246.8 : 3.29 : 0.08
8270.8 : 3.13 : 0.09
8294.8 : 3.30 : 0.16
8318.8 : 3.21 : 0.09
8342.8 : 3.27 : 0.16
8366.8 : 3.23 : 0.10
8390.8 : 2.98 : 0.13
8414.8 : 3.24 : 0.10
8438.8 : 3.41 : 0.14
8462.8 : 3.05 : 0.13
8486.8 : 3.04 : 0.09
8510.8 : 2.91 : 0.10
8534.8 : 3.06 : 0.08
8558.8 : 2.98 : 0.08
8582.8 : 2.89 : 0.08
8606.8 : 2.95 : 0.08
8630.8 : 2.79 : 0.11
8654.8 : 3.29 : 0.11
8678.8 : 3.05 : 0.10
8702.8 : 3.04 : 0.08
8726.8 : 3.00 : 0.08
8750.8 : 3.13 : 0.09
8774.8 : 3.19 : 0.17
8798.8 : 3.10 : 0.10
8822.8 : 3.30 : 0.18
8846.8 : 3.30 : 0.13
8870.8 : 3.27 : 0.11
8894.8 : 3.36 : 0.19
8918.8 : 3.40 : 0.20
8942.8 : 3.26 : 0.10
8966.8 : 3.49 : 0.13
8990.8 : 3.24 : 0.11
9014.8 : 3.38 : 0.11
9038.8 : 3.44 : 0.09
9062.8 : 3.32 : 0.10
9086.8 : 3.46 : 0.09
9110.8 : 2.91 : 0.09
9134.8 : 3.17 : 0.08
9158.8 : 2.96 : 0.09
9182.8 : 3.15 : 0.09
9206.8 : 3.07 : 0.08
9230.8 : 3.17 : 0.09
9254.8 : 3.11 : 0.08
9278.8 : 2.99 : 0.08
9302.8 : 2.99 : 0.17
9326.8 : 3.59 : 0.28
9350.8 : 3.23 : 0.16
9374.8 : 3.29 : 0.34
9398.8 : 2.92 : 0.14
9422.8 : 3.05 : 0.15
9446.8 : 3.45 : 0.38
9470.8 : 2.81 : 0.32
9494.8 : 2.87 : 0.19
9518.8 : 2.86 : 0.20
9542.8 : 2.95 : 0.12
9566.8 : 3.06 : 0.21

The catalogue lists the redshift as 0.20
